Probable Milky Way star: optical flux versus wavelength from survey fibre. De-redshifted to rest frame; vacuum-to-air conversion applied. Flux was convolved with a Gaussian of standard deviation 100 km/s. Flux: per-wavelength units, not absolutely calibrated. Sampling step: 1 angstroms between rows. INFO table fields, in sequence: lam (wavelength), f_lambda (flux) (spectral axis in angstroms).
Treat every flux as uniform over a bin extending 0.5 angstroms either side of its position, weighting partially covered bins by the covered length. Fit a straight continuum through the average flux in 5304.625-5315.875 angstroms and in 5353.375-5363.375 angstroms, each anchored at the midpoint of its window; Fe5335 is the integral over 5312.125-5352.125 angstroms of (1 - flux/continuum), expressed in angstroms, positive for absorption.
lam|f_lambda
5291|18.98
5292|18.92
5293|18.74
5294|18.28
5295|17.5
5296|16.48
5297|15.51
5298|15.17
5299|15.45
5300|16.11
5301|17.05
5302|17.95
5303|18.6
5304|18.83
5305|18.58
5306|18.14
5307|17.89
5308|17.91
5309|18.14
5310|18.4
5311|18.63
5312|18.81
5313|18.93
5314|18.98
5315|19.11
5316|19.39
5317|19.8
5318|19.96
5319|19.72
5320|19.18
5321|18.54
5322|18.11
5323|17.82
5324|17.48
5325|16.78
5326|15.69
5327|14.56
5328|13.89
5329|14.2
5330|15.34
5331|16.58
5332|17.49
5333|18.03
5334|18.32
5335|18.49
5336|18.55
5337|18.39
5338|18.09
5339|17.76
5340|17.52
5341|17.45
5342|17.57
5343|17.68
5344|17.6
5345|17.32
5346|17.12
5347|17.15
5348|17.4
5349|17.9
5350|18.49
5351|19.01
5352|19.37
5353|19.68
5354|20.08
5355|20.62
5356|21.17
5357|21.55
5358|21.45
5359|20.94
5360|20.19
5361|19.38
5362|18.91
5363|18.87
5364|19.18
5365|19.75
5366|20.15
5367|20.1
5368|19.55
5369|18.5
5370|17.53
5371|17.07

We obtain 3.2 angstroms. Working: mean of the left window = 18.5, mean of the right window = 20.3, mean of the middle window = 17.8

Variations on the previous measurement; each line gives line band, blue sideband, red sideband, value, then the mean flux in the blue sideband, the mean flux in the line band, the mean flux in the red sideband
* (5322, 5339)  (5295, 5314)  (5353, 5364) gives 1.8 angstroms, 17.6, 16.9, 20.2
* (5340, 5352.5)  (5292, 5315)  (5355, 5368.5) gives 1.1 angstroms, 17.8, 17.8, 20.1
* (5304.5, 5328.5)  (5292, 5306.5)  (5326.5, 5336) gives -1.7 angstroms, 17.4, 18.1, 16.4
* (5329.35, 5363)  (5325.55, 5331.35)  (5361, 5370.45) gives -3.1 angstroms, 15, 18.5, 19.2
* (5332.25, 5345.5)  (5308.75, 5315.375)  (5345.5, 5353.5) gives 0.4 angstroms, 18.7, 17.9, 18.3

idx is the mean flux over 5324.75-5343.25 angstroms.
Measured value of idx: 17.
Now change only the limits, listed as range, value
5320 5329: 16.6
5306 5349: 17.8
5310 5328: 18.2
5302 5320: 18.8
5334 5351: 17.8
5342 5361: 19.1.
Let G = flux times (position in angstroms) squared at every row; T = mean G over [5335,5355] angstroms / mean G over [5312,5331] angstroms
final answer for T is 1.04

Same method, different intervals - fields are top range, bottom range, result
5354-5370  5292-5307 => 1.17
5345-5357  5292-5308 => 1.11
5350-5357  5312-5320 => 1.05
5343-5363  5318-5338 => 1.12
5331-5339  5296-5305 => 1.08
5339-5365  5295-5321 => 1.06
